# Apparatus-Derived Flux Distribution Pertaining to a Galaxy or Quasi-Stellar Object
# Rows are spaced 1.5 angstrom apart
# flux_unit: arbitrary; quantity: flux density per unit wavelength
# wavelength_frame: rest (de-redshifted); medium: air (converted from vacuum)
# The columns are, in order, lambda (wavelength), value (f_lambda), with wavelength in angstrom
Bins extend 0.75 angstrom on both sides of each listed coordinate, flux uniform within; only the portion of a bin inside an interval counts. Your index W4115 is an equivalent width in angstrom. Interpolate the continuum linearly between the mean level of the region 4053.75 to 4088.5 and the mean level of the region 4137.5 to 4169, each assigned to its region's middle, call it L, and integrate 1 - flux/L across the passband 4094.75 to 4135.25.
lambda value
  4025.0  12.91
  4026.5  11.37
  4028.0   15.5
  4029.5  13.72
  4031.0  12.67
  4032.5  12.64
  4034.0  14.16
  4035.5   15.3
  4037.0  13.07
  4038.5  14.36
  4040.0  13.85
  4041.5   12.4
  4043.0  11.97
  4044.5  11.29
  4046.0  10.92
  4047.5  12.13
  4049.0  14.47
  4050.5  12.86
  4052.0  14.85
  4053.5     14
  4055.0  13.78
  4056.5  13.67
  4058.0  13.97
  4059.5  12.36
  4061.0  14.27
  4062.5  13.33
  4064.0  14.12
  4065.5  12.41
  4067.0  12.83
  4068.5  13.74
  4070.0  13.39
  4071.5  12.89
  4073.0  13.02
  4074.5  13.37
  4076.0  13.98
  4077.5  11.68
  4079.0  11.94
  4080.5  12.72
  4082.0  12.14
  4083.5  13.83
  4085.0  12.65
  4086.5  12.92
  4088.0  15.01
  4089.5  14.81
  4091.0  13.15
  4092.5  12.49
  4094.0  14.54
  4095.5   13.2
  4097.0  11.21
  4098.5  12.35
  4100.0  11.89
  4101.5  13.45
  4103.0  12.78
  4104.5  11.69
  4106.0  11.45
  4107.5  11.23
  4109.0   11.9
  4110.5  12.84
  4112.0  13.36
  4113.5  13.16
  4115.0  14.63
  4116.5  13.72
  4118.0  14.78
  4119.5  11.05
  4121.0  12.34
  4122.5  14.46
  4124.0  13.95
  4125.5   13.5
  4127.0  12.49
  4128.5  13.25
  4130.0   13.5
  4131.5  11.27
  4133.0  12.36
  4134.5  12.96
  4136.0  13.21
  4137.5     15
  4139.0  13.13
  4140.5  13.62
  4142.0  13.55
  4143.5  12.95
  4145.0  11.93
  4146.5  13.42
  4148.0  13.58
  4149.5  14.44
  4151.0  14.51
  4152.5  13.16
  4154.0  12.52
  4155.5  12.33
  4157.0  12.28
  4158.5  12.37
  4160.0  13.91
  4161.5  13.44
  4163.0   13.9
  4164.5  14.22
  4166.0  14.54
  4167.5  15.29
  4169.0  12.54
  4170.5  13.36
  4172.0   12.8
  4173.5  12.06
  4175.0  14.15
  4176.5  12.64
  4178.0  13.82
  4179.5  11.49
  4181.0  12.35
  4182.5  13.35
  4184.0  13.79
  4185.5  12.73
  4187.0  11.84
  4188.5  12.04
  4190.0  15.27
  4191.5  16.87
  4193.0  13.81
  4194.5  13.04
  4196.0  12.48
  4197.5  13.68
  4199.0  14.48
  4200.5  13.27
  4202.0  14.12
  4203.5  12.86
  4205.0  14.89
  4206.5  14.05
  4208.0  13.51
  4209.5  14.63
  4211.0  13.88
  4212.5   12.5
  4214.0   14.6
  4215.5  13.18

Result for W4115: 1.8 angstrom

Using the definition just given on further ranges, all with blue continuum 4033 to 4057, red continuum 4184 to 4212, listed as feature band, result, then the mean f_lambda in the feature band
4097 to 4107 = 1.0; 12.2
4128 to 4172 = 0.9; 13.3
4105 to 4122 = 0.9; 12.8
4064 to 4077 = 0.1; 13.2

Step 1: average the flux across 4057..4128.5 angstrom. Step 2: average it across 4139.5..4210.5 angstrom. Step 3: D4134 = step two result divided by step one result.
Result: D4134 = 1.0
